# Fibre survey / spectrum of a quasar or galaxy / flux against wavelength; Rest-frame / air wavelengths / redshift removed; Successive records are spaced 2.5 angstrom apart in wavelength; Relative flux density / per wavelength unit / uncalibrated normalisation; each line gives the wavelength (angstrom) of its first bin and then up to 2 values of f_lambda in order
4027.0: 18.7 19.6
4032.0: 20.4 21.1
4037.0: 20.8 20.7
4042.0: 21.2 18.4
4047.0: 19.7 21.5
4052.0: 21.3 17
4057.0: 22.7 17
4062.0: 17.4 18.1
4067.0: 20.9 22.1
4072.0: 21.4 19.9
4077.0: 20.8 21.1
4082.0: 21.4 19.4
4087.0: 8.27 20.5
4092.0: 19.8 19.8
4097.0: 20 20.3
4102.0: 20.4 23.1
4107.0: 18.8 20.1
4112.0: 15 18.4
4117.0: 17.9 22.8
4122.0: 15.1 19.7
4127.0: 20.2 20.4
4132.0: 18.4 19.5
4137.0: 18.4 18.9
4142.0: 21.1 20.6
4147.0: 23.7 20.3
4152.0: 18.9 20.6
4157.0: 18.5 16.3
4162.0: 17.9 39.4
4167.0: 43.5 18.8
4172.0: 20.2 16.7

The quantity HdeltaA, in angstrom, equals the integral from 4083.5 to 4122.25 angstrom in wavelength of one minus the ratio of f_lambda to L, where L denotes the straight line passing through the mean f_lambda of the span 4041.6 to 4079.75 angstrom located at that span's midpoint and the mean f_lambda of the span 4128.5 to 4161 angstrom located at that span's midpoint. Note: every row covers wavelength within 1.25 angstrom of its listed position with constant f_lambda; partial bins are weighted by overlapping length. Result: 1.9 angstrom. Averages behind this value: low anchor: 20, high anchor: 19.6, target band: 18.8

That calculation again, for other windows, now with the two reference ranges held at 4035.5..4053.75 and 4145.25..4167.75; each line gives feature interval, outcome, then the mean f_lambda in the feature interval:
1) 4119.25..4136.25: 2.8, 19.2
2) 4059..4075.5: 1.1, 19.7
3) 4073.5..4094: 2.6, 18.9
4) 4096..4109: 1.0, 20.5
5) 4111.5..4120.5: 1.6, 18.7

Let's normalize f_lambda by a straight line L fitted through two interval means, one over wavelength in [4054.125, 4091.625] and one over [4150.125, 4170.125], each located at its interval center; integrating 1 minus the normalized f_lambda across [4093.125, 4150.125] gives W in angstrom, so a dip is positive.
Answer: 6.1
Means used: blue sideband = 19.3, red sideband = 24.3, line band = 19.7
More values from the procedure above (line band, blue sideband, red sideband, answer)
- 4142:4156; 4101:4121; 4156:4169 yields 2.28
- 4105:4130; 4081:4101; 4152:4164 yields 0.21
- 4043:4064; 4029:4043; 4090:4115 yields 1.09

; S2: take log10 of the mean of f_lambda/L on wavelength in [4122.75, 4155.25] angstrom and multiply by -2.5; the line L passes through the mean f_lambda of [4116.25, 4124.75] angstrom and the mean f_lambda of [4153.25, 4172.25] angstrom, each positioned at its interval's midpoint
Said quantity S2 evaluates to 0.07 mag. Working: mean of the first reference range 18.8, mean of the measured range 20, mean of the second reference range 24.6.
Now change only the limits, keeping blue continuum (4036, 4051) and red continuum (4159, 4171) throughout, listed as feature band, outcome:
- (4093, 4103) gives 0.18 mag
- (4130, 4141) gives 0.34 mag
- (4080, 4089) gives 0.31 mag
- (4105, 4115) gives 0.30 mag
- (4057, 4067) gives 0.16 mag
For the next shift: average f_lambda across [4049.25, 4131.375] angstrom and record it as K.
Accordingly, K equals 19.4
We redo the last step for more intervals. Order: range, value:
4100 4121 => 19.5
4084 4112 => 18.9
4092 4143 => 19.4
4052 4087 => 19.6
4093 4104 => 20.3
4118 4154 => 19.9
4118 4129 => 19.5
